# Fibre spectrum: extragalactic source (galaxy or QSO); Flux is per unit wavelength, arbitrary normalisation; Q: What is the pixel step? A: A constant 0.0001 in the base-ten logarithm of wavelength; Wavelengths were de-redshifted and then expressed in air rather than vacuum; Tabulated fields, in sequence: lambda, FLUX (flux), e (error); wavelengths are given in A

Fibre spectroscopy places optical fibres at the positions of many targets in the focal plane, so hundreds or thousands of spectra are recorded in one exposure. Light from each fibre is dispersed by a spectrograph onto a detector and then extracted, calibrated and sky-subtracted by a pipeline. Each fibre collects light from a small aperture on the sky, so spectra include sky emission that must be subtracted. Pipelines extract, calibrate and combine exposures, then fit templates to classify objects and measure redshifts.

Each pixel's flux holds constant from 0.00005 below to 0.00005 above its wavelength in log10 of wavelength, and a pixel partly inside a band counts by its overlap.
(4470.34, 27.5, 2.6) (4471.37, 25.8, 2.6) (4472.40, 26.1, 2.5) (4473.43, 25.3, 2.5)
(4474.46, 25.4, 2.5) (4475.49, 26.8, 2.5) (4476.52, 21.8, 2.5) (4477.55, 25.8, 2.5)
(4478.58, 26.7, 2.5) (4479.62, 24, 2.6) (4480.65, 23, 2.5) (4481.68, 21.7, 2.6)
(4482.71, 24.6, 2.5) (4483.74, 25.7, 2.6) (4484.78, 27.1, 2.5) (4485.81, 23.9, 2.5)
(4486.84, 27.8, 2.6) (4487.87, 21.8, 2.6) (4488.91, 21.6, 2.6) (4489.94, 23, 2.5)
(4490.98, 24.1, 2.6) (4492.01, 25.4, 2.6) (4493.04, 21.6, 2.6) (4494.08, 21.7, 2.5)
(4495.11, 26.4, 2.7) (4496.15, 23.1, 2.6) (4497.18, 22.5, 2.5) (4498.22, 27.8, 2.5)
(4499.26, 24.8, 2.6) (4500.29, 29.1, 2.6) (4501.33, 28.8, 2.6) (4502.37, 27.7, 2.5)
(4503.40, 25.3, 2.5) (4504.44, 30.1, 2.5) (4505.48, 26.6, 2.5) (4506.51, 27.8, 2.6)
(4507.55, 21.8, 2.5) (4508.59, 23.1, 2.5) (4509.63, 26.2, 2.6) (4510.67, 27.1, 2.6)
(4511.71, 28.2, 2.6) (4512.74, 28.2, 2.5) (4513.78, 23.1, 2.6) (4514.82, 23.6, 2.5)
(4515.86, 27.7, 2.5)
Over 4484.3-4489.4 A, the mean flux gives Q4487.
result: 24.4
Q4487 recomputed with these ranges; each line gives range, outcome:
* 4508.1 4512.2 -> 26.1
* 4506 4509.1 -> 24.2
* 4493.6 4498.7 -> 24.3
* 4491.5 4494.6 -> 22.9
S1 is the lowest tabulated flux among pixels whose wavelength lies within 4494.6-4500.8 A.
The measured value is 22.5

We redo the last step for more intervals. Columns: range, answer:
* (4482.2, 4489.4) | 21.6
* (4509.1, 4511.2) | 26.2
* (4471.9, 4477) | 21.8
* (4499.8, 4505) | 25.3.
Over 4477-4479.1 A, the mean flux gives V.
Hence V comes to 26.1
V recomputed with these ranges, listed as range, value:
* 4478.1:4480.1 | 25.2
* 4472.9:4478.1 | 25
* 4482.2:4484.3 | 25.1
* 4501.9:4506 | 27.5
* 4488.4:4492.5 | 23.5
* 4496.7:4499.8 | 25.1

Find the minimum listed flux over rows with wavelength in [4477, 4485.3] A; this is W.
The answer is 21.7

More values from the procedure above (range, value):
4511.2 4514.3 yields 23.1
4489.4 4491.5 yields 23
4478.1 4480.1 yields 24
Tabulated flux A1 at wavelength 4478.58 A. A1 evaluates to 26.7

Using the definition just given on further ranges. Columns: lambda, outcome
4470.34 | 27.5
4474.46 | 25.4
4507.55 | 21.8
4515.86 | 27.7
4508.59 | 23.1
